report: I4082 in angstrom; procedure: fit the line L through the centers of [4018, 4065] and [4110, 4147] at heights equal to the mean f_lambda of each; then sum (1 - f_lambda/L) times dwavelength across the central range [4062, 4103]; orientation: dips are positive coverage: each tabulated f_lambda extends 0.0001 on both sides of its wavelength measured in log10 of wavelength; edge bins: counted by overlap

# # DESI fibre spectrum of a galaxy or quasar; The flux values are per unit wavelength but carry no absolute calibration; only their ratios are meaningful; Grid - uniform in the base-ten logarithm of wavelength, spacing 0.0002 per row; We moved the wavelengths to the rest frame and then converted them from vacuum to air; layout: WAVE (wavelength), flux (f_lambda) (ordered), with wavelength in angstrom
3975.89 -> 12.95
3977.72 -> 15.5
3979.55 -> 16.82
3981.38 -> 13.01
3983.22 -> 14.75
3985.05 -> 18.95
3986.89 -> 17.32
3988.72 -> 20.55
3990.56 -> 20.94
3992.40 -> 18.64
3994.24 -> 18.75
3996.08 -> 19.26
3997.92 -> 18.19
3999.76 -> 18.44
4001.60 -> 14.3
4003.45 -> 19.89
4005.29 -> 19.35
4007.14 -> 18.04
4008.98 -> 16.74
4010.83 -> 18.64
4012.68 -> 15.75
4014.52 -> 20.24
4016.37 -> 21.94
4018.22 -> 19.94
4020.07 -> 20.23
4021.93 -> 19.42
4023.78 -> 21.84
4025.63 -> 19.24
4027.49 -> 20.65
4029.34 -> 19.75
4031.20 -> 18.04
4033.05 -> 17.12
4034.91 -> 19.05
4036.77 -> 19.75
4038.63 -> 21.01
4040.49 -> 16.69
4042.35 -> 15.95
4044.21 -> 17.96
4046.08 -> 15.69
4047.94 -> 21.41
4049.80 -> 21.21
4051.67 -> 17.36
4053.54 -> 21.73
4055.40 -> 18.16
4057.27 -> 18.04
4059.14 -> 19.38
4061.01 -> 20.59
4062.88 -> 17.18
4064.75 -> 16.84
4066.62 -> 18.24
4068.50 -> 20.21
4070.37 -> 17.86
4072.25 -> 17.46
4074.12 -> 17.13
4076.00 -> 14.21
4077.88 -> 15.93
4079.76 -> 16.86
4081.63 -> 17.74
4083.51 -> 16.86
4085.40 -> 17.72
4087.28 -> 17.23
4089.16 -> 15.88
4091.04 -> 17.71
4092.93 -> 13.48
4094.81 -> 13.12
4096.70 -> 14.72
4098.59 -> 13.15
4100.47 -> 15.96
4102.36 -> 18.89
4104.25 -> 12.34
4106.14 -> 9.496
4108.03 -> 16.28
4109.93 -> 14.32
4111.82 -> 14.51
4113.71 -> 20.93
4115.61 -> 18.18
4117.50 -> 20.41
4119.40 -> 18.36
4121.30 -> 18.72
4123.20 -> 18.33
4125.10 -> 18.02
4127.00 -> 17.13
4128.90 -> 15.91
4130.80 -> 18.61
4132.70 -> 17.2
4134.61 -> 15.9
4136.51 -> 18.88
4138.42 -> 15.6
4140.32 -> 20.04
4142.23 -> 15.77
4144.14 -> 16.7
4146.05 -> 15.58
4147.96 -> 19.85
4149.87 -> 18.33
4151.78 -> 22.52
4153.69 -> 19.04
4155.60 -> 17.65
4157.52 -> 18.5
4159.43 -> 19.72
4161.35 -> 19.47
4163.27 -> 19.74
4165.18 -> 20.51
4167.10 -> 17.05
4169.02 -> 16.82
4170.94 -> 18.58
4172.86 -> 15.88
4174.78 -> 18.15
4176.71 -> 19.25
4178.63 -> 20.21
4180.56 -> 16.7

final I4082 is 4.0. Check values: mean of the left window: 19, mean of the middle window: 16.5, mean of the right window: 17.5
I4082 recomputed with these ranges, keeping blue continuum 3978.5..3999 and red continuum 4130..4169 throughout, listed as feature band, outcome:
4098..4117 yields 2.75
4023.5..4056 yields -1.71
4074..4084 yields 0.97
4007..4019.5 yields -0.60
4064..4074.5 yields 0.05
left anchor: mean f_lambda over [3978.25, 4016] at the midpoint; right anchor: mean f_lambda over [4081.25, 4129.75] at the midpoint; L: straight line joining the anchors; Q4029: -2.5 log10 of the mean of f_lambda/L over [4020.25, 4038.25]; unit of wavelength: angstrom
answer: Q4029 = -0.12 mag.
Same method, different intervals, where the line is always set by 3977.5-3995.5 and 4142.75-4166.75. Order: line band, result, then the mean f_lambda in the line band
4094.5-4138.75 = 0.13 mag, 16.5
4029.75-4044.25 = -0.02 mag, 18.3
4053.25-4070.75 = -0.03 mag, 18.8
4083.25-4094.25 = 0.13 mag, 16.3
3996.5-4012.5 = -0.01 mag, 17.9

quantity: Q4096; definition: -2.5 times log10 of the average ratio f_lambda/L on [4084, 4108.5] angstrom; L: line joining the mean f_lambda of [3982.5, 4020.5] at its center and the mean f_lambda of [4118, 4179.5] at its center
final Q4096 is 0.213 mag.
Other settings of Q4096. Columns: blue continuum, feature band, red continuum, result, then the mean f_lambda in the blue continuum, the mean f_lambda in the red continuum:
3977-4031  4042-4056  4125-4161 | -0.03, 18.5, 18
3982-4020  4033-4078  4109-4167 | 0.00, 18.5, 18.1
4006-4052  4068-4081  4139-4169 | 0.11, 19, 18.6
